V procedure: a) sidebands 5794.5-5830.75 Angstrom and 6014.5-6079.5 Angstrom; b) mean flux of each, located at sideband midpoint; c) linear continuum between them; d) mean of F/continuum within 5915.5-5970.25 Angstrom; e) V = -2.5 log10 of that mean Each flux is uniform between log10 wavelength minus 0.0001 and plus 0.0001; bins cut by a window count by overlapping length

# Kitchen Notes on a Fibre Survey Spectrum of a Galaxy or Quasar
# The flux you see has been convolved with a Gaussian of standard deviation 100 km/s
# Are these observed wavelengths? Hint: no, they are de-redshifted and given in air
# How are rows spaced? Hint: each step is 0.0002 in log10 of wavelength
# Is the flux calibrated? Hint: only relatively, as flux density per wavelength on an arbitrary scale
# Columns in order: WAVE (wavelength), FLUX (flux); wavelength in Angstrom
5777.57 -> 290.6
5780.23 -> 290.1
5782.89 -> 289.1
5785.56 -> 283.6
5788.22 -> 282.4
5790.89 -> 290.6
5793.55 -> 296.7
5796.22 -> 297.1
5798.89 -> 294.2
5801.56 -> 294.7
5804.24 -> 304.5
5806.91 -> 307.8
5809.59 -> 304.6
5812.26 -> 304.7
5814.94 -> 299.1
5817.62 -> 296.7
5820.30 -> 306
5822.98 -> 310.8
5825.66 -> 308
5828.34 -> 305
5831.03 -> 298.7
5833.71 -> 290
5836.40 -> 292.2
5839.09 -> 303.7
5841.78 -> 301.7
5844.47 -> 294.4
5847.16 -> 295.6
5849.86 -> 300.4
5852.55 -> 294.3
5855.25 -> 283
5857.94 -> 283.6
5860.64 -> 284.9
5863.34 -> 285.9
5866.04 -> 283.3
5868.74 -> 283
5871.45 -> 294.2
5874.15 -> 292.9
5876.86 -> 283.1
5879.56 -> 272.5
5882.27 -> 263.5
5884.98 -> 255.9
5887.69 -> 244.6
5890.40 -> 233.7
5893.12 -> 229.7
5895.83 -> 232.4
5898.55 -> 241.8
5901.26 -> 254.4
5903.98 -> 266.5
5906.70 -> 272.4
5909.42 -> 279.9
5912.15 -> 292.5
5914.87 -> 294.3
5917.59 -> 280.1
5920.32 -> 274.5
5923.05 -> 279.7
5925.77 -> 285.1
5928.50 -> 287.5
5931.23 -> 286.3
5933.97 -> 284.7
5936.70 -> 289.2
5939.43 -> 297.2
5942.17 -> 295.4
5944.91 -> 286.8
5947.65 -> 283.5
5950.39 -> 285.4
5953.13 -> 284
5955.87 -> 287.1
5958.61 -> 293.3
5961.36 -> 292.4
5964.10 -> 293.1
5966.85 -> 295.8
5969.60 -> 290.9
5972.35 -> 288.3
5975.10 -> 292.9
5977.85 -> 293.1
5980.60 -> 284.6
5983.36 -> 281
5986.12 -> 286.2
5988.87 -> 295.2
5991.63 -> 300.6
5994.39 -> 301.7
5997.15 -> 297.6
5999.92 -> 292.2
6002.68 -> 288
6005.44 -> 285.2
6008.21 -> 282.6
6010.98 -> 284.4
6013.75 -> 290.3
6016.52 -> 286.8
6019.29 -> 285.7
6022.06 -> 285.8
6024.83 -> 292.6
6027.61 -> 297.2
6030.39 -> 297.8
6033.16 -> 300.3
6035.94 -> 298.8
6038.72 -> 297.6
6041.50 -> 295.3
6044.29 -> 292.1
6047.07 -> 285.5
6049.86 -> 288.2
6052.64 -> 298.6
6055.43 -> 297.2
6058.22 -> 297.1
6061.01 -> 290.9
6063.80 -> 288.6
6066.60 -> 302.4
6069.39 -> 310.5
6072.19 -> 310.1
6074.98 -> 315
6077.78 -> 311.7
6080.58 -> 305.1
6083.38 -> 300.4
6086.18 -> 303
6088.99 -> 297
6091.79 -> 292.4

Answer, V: 0.043 mag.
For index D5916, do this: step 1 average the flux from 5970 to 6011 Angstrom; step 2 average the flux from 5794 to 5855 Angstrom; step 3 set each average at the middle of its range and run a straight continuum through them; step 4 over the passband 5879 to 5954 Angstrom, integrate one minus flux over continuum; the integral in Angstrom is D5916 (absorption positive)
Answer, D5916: 5.58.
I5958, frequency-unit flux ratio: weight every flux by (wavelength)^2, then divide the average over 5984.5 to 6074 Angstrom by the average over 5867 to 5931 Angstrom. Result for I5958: 1.1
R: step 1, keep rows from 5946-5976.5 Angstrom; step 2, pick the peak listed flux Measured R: 295.8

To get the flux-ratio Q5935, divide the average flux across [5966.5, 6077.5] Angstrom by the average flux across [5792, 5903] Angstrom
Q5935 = 1.03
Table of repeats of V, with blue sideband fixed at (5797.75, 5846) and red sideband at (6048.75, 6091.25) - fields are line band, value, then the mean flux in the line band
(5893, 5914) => 0.15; 261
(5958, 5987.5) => 0.04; 290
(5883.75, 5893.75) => 0.24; 242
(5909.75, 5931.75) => 0.06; 285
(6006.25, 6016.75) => 0.06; 286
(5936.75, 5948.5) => 0.04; 291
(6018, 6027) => 0.04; 289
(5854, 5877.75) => 0.06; 286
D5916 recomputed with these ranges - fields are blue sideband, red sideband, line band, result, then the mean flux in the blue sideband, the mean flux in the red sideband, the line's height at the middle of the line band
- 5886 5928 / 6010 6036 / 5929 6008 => -3.2 Angstrom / 265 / 292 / 279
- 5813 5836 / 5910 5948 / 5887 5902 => 2.7 Angstrom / 301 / 287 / 292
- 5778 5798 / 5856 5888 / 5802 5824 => -1.3 Angstrom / 290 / 279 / 287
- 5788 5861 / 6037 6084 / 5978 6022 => 1.4 Angstrom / 298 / 299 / 299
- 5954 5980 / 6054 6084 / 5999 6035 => 0.9 Angstrom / 292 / 303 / 297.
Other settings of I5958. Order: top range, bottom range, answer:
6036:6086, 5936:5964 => 1.07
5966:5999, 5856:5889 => 1.09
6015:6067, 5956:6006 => 1.03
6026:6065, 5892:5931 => 1.14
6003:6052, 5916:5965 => 1.04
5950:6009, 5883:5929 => 1.13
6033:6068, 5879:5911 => 1.22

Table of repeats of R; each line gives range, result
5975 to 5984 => 293.1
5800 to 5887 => 310.8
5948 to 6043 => 301.7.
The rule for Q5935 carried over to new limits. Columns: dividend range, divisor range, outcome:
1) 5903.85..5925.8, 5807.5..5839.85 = 0.93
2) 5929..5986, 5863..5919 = 1.08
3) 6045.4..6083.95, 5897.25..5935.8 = 1.08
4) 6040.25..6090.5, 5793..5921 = 1.05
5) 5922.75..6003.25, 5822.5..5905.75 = 1.04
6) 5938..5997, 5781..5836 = 0.98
